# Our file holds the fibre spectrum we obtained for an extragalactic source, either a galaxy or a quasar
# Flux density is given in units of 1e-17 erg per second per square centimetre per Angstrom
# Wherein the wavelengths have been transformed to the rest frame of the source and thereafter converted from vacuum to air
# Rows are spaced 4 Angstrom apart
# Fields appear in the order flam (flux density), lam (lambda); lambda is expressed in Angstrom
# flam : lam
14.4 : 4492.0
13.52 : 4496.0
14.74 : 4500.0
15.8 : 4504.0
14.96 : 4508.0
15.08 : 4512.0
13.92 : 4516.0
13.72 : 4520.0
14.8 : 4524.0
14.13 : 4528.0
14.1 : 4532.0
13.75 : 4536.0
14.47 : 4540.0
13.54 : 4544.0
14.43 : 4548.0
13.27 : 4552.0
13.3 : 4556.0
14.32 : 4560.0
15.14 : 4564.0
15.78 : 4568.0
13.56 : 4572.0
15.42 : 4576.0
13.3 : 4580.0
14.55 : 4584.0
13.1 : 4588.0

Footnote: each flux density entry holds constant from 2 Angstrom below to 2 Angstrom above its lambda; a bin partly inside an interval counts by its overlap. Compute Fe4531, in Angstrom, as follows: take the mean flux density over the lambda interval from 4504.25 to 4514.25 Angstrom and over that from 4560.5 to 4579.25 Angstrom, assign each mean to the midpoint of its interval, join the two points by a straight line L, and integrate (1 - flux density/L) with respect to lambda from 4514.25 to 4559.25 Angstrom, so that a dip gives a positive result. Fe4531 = 3.1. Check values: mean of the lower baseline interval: 15.1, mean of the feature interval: 14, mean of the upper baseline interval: 14.8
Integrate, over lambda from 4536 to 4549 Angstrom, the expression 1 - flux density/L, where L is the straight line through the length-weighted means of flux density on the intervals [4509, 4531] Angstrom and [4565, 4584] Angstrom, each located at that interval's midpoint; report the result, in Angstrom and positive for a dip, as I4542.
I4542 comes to 0.3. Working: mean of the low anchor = 14.3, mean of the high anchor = 14.6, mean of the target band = 14.1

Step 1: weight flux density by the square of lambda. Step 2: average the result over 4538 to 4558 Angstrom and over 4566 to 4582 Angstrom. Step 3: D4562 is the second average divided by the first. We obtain 1.06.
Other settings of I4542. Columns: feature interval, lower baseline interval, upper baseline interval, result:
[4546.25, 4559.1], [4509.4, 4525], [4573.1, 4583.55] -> 0.6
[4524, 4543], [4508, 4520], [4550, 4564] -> 0.0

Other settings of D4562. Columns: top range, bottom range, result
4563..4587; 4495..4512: 1.01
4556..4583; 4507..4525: 1.03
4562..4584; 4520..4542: 1.05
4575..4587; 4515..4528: 1.03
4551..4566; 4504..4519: 0.97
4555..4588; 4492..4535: 1.02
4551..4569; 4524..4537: 1.03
